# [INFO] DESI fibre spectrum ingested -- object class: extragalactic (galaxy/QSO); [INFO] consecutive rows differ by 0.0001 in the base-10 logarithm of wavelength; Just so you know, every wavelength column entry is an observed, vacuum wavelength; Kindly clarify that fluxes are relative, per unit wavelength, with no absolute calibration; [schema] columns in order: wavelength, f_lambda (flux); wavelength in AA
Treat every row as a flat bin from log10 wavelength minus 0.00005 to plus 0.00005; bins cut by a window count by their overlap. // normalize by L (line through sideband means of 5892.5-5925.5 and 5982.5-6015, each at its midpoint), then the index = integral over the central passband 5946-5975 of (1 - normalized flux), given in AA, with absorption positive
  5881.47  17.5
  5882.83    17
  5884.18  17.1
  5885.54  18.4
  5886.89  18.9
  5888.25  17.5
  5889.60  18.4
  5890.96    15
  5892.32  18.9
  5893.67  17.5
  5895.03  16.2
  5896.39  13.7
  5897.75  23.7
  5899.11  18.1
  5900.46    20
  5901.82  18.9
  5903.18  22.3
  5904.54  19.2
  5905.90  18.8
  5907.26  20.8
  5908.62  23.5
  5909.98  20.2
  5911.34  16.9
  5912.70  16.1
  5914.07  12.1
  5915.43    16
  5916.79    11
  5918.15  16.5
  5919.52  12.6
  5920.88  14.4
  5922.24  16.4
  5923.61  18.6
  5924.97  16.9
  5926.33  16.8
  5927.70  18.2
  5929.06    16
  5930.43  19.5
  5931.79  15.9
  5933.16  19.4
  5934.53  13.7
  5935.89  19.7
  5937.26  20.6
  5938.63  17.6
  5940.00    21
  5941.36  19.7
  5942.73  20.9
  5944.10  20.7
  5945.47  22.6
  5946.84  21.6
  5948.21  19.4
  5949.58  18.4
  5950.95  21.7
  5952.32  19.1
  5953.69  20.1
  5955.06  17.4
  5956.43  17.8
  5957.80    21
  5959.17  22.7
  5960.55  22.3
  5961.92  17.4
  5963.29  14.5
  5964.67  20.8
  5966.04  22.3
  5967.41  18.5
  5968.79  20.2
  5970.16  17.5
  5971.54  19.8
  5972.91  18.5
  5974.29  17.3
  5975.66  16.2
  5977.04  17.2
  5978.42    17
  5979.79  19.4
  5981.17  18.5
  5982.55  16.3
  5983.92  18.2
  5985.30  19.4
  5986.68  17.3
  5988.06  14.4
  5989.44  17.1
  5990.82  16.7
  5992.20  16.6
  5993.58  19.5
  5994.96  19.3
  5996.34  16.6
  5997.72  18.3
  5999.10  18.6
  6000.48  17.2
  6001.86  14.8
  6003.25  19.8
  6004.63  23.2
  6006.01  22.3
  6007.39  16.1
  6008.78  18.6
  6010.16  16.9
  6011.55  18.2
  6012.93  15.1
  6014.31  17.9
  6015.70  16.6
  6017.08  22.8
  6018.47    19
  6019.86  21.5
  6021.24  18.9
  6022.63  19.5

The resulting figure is -2.81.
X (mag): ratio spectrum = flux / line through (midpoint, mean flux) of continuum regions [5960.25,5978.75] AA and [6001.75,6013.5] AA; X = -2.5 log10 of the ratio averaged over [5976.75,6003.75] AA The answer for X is 0.055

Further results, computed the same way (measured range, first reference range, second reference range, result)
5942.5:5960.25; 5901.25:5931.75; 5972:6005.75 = -0.15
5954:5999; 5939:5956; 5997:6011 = 0.06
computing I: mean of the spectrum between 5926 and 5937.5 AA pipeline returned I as 17.7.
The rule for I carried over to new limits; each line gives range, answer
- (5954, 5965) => 19.2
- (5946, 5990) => 18.7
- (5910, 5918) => 15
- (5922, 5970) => 19.1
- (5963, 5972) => 19.3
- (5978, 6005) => 17.9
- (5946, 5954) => 20.1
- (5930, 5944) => 18.9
